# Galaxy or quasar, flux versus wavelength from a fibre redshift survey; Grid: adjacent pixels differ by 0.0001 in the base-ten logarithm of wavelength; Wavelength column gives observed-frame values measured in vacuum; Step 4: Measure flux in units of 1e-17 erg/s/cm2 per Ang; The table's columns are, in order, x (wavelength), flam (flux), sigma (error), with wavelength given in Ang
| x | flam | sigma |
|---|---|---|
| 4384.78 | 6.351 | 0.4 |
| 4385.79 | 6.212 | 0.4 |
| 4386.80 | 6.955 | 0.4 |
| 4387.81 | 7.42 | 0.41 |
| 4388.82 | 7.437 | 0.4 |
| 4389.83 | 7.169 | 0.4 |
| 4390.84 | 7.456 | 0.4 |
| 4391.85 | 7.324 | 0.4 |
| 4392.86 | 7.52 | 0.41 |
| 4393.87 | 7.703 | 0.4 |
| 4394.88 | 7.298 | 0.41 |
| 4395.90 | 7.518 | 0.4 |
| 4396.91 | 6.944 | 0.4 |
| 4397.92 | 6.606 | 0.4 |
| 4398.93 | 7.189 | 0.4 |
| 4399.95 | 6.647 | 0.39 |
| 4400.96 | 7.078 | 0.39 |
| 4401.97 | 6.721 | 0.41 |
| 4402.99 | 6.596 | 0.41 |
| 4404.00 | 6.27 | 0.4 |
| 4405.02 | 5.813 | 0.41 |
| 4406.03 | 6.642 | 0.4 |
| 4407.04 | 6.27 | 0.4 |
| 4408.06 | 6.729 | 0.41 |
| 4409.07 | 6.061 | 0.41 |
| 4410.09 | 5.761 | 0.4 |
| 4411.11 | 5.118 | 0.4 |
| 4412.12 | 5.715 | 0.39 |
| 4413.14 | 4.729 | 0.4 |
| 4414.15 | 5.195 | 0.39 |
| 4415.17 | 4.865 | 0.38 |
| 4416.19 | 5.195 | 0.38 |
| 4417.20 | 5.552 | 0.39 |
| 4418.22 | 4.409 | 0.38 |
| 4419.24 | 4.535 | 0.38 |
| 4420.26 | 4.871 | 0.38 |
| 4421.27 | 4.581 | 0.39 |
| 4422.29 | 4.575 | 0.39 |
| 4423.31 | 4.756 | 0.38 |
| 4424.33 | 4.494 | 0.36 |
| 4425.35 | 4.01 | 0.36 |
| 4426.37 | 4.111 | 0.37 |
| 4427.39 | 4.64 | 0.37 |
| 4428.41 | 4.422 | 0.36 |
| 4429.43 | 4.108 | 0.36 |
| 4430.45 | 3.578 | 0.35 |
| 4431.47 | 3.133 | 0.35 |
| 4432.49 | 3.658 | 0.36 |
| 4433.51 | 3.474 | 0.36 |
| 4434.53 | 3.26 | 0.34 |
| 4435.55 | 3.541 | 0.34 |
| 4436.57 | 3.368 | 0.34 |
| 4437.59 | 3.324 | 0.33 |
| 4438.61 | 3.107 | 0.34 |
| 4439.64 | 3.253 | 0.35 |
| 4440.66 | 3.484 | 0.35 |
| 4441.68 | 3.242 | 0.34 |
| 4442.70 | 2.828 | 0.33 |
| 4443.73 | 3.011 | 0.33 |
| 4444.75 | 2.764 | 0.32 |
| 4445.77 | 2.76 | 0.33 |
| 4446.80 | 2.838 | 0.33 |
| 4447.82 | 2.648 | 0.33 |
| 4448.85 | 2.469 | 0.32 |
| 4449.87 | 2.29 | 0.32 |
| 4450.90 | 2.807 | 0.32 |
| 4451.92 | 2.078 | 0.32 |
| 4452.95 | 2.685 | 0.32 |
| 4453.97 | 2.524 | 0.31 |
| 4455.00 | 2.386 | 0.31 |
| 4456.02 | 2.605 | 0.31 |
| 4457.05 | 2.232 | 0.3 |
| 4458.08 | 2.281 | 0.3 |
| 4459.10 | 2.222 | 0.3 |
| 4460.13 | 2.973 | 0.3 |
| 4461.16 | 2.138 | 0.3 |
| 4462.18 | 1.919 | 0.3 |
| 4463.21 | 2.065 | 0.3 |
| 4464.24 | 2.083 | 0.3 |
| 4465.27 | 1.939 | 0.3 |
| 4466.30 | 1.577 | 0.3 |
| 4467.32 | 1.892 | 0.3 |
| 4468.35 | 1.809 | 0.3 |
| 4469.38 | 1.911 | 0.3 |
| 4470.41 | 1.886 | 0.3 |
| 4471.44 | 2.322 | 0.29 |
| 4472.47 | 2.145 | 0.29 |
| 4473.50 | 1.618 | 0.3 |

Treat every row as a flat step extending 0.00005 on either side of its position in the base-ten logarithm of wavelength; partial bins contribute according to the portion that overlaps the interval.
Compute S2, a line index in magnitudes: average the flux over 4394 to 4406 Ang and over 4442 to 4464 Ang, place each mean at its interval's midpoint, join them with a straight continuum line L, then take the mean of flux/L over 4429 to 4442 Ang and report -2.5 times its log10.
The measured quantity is 0.14 mag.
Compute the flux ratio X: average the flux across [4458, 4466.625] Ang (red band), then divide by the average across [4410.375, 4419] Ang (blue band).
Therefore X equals 0.42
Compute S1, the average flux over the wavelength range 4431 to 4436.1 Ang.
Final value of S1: 3.42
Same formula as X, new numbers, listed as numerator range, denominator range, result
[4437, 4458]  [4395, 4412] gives 0.42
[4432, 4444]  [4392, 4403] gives 0.46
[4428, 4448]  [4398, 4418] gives 0.55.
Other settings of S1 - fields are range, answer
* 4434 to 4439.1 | 3.33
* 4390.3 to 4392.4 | 7.4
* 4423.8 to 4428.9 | 4.33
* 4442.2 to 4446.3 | 2.84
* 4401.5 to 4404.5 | 6.52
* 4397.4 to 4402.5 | 6.85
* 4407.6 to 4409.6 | 6.38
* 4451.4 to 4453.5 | 2.39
